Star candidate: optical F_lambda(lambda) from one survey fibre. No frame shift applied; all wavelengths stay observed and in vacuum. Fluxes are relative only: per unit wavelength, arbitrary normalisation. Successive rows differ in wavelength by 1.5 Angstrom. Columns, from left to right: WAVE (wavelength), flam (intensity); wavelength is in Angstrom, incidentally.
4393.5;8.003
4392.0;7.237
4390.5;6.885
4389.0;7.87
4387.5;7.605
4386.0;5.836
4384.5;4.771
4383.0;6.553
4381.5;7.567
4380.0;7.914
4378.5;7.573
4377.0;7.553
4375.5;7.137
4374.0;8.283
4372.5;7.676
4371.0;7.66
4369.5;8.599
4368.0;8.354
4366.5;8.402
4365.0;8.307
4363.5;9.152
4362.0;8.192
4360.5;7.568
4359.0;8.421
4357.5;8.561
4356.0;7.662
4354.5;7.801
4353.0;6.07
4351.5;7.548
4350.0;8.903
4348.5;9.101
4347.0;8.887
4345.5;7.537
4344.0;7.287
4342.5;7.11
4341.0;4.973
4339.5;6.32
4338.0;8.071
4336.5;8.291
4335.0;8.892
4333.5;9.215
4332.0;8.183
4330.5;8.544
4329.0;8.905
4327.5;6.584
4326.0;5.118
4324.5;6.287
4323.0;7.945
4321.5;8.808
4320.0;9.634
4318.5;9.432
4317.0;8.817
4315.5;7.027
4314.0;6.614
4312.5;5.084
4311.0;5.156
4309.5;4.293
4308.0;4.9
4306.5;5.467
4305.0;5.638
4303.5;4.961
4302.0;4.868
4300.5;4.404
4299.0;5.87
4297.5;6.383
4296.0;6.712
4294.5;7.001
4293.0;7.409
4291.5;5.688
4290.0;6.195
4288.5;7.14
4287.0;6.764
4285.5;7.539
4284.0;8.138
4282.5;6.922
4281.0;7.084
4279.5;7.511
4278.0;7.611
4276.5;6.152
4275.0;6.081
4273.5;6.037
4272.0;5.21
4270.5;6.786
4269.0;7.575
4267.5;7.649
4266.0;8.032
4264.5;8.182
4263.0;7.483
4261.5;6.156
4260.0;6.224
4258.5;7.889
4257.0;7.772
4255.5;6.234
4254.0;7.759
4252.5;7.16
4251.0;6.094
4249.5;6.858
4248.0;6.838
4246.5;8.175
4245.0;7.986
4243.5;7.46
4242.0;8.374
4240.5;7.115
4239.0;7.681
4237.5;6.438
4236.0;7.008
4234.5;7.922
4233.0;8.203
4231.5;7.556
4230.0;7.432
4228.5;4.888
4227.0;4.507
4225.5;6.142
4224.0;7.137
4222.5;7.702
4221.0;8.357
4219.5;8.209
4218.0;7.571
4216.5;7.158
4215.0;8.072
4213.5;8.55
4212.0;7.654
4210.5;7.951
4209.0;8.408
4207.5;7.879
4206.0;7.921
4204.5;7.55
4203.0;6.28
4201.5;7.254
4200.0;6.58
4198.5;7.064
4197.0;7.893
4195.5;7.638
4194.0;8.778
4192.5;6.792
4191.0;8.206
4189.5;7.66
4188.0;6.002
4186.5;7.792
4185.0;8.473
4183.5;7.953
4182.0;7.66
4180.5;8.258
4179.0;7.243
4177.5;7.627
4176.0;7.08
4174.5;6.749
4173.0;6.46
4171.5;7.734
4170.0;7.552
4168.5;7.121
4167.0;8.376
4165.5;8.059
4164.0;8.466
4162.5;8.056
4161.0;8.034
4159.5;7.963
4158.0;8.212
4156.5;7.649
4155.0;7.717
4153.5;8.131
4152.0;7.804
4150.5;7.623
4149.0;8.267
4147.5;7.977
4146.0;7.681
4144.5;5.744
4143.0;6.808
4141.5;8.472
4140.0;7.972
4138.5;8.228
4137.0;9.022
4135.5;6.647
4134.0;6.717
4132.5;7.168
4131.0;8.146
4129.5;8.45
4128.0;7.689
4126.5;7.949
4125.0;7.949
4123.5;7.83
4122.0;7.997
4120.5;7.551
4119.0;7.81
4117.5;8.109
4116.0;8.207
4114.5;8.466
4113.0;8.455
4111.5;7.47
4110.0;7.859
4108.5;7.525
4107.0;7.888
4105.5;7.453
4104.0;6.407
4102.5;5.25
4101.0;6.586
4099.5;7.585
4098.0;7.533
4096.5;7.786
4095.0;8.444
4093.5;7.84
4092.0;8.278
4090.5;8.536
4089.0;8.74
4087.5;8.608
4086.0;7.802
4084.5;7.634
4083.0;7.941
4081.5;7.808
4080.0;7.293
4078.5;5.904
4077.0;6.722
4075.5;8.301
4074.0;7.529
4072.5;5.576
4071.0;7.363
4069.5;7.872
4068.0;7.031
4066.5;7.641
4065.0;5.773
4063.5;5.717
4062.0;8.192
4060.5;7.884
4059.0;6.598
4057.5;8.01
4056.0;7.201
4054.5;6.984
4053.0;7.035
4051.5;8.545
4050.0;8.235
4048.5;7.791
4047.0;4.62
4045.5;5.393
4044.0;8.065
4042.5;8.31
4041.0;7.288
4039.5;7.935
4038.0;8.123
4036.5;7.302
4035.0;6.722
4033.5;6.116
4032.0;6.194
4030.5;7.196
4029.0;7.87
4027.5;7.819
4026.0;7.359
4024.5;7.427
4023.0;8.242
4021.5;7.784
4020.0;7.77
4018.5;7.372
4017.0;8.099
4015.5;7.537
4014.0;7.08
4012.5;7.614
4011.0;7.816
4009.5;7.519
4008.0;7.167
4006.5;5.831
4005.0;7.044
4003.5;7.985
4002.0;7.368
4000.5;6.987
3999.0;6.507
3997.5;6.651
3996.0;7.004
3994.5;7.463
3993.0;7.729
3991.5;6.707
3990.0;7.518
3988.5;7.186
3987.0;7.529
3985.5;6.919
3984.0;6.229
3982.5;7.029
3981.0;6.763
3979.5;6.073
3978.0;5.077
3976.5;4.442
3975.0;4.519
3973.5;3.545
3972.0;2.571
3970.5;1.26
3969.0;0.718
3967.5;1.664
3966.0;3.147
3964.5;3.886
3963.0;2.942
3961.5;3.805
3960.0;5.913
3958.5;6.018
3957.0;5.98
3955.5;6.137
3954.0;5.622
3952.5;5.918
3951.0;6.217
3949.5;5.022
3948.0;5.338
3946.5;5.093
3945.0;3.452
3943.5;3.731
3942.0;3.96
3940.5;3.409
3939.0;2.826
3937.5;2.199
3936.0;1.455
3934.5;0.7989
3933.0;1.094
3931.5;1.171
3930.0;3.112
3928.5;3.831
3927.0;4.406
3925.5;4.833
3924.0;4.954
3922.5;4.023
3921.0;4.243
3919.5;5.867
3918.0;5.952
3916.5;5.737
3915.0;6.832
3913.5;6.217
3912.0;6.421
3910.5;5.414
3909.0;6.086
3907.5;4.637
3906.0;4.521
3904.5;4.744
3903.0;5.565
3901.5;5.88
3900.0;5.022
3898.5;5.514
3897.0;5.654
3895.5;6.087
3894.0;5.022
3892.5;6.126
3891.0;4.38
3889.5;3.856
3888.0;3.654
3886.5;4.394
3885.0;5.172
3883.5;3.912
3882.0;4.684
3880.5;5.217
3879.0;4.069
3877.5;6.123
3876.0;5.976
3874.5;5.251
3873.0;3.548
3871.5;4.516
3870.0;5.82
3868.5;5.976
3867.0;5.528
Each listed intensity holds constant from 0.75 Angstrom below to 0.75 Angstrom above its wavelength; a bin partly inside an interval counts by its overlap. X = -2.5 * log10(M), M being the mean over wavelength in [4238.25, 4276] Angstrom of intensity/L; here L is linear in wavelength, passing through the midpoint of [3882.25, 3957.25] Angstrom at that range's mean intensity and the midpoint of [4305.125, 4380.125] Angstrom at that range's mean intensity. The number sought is -0.03 mag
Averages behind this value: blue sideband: 4.62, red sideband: 7.58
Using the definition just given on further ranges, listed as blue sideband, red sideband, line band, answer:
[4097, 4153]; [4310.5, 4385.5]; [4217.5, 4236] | 0.08 mag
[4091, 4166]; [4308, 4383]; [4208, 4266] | 0.05 mag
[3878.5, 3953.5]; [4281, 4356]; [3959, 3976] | 0.47 mag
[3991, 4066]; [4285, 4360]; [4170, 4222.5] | -0.07 mag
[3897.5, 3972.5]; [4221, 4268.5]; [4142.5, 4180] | -0.19 mag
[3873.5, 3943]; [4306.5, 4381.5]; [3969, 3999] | -0.14 mag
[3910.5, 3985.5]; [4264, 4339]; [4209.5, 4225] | -0.23 mag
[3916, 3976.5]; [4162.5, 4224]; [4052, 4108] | -0.24 mag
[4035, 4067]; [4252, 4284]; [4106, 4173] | -0.09 mag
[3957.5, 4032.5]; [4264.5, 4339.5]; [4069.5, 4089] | -0.16 mag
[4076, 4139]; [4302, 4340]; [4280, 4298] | 0.04 mag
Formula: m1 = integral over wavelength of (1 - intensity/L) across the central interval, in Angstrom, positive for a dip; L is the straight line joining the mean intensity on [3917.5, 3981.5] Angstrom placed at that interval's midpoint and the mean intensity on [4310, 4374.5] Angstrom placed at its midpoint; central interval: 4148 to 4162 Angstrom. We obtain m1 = -4.6 Angstrom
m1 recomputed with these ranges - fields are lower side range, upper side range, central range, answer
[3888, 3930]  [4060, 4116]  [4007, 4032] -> -3.6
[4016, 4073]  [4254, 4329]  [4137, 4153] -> -1.5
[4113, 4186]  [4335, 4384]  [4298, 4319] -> 5.2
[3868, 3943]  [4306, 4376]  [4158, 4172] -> -3.4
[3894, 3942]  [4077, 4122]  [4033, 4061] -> -2.2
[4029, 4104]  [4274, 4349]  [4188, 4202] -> -0.7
